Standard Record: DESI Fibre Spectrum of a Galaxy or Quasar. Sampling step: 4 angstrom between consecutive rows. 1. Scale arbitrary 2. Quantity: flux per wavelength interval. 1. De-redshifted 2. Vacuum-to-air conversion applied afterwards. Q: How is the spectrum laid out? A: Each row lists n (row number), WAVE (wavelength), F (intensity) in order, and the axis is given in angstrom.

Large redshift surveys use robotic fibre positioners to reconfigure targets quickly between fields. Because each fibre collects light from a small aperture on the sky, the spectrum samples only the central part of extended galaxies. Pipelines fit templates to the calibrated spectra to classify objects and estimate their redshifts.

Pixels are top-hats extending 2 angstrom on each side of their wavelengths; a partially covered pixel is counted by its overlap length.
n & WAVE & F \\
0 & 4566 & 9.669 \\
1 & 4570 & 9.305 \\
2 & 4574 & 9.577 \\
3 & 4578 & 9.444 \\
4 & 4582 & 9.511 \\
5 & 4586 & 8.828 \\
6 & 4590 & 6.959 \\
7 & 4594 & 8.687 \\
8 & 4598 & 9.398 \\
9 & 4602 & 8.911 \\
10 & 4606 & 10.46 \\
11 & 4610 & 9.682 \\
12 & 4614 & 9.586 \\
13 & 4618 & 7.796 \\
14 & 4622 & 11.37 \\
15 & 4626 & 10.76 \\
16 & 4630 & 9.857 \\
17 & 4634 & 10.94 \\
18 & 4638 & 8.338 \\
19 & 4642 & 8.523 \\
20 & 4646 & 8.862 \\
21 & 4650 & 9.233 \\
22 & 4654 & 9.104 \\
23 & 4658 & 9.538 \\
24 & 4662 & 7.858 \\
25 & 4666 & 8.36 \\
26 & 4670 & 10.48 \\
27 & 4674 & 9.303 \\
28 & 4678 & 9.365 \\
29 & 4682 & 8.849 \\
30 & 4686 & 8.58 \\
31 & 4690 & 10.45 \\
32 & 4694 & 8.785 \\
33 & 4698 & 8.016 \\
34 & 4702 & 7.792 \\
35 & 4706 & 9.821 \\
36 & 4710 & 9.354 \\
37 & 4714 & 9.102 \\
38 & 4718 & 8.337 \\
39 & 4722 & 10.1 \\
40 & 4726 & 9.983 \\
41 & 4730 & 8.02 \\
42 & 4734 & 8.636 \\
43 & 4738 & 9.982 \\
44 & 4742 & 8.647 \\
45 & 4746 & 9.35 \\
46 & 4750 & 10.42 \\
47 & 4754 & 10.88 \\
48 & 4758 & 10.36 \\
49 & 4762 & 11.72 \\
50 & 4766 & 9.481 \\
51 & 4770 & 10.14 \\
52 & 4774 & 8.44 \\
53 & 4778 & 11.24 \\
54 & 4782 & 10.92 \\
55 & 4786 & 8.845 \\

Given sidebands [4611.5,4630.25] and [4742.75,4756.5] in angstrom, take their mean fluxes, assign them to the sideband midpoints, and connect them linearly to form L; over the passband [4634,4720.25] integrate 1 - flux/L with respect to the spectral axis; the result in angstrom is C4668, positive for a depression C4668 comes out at 8.3 angstrom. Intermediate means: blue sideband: 9.87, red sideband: 10.1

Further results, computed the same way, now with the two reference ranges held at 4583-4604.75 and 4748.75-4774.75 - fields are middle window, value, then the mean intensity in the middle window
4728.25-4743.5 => 1.82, 8.84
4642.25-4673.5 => 0.81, 9.04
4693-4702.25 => 1.39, 8.21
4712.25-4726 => 0.81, 9.3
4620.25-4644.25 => -2.42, 9.94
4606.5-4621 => -0.78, 9.33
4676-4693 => 0.47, 9.28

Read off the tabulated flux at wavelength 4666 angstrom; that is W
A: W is 8.36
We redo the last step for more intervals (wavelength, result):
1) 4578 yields 9.444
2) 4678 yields 9.365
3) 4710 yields 9.354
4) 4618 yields 7.796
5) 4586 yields 8.828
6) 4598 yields 9.398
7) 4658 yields 9.538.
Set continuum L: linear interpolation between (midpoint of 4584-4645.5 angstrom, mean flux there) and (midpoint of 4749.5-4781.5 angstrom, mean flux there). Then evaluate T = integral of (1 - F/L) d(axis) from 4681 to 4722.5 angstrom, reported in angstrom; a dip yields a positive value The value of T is 3.9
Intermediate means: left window 9.33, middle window 8.98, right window 10.4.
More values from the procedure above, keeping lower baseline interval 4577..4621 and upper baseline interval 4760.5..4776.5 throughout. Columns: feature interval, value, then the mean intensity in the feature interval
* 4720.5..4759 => 0.7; 9.61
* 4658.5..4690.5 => 1.2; 9.11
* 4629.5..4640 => -0.5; 9.69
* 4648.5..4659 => 0.1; 9.27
